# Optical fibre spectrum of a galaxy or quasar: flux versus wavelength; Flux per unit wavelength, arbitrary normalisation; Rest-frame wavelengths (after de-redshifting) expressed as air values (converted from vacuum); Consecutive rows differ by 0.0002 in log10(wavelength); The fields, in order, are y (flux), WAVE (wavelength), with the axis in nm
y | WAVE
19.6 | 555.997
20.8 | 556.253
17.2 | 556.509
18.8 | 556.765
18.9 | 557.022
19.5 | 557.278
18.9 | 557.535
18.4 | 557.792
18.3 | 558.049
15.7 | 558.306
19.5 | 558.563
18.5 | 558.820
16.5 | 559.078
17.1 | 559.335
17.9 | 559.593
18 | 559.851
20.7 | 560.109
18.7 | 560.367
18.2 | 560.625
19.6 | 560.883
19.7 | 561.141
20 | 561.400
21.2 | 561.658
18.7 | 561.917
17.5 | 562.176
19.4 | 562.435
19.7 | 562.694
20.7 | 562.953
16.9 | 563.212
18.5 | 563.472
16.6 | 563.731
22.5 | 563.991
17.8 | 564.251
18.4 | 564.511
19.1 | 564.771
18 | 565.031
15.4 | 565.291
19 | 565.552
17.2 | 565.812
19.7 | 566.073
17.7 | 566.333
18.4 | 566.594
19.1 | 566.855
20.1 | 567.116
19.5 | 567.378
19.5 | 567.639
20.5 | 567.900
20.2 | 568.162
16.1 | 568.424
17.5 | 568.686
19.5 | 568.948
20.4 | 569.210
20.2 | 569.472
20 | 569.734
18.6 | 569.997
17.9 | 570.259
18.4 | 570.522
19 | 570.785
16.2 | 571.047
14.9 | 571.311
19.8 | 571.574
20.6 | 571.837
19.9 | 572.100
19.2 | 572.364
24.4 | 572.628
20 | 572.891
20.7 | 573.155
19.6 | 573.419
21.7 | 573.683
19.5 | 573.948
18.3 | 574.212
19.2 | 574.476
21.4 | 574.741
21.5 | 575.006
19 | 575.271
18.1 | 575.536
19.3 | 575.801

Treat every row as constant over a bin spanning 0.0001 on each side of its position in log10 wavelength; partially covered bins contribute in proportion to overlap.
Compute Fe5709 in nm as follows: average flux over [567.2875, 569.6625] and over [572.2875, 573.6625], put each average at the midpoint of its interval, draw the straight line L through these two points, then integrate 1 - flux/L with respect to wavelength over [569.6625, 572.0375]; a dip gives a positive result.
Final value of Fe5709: 0.21 nm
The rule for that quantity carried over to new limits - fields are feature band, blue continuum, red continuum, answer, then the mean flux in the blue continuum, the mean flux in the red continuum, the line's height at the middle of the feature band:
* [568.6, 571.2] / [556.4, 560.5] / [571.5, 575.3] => 0.15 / 18.3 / 20.4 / 19.9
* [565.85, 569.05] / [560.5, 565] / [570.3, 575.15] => 0.07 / 19.1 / 19.6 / 19.3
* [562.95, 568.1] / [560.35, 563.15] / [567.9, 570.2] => 0.14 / 19.4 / 19.1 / 19.2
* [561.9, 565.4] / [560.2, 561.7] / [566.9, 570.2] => 0.16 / 19.5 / 19.3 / 19.4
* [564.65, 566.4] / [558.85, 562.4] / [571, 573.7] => 0.11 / 18.8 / 19.8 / 19.2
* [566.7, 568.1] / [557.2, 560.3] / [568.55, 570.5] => -0.06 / 18.2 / 19.1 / 18.9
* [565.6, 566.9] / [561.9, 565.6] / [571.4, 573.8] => 0.05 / 18.5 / 20.6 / 19.1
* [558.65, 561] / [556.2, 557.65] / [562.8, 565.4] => 0.04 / 18.9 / 18.4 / 18.7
